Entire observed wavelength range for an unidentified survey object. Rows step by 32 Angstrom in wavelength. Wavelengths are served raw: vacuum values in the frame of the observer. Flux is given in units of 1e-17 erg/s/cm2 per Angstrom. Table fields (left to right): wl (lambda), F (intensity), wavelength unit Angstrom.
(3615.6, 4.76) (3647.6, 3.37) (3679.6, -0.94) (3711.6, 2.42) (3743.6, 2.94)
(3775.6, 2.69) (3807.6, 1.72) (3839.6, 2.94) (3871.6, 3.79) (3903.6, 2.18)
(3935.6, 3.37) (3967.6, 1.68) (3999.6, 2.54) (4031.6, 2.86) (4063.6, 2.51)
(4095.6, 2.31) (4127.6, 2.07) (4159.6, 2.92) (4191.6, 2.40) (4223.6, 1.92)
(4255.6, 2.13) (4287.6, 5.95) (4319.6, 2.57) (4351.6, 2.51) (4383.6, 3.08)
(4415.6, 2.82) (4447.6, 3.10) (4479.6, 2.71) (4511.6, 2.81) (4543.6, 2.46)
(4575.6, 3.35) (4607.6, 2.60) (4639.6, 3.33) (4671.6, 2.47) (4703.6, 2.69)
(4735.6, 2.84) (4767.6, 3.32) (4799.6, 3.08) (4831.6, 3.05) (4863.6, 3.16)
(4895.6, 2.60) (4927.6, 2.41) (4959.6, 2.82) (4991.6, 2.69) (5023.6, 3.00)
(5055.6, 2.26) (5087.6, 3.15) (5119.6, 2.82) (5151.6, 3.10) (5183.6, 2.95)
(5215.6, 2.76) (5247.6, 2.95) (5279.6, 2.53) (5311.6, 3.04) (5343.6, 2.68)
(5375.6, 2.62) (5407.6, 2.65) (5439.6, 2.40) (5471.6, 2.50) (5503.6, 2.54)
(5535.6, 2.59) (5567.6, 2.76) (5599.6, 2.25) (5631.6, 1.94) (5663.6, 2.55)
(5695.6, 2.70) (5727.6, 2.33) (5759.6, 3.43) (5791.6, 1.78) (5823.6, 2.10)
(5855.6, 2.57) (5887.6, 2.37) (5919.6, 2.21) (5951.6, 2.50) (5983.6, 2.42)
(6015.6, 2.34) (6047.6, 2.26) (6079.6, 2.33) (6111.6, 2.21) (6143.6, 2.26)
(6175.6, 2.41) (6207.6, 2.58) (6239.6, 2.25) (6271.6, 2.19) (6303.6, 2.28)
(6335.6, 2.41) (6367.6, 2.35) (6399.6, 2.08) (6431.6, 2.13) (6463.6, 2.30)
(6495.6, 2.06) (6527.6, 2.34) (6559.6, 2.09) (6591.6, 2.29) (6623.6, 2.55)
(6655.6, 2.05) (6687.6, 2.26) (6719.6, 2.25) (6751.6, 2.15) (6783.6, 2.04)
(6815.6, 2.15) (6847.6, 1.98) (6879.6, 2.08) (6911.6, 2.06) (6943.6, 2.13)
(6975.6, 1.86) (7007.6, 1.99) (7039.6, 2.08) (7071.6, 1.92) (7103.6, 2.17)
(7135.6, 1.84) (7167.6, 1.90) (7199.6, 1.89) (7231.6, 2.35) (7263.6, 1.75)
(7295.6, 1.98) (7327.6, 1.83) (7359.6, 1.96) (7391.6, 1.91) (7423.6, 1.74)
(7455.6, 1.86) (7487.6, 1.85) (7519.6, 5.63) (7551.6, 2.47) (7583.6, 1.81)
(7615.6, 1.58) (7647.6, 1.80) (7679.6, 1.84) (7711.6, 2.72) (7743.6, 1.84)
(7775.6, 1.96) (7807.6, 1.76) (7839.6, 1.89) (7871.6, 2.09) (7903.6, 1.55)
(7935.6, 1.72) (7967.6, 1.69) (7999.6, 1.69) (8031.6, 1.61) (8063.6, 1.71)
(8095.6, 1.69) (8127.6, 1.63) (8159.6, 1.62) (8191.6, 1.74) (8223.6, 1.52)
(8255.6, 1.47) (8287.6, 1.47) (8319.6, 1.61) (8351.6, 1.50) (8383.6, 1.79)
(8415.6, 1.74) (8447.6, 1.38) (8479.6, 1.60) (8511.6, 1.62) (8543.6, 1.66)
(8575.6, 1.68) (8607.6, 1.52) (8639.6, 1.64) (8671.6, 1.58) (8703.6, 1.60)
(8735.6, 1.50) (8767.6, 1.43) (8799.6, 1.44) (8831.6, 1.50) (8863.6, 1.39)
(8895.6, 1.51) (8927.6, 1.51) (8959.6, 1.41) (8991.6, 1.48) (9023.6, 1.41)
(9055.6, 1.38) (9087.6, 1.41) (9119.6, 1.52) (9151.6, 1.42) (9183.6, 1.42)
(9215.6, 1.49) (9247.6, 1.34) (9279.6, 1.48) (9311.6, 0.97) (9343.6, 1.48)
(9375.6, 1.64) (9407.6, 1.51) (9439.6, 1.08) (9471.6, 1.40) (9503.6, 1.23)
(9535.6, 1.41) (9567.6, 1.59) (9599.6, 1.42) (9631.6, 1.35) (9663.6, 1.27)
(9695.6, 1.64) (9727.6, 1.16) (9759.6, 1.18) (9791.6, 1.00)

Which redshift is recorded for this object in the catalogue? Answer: 0.15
